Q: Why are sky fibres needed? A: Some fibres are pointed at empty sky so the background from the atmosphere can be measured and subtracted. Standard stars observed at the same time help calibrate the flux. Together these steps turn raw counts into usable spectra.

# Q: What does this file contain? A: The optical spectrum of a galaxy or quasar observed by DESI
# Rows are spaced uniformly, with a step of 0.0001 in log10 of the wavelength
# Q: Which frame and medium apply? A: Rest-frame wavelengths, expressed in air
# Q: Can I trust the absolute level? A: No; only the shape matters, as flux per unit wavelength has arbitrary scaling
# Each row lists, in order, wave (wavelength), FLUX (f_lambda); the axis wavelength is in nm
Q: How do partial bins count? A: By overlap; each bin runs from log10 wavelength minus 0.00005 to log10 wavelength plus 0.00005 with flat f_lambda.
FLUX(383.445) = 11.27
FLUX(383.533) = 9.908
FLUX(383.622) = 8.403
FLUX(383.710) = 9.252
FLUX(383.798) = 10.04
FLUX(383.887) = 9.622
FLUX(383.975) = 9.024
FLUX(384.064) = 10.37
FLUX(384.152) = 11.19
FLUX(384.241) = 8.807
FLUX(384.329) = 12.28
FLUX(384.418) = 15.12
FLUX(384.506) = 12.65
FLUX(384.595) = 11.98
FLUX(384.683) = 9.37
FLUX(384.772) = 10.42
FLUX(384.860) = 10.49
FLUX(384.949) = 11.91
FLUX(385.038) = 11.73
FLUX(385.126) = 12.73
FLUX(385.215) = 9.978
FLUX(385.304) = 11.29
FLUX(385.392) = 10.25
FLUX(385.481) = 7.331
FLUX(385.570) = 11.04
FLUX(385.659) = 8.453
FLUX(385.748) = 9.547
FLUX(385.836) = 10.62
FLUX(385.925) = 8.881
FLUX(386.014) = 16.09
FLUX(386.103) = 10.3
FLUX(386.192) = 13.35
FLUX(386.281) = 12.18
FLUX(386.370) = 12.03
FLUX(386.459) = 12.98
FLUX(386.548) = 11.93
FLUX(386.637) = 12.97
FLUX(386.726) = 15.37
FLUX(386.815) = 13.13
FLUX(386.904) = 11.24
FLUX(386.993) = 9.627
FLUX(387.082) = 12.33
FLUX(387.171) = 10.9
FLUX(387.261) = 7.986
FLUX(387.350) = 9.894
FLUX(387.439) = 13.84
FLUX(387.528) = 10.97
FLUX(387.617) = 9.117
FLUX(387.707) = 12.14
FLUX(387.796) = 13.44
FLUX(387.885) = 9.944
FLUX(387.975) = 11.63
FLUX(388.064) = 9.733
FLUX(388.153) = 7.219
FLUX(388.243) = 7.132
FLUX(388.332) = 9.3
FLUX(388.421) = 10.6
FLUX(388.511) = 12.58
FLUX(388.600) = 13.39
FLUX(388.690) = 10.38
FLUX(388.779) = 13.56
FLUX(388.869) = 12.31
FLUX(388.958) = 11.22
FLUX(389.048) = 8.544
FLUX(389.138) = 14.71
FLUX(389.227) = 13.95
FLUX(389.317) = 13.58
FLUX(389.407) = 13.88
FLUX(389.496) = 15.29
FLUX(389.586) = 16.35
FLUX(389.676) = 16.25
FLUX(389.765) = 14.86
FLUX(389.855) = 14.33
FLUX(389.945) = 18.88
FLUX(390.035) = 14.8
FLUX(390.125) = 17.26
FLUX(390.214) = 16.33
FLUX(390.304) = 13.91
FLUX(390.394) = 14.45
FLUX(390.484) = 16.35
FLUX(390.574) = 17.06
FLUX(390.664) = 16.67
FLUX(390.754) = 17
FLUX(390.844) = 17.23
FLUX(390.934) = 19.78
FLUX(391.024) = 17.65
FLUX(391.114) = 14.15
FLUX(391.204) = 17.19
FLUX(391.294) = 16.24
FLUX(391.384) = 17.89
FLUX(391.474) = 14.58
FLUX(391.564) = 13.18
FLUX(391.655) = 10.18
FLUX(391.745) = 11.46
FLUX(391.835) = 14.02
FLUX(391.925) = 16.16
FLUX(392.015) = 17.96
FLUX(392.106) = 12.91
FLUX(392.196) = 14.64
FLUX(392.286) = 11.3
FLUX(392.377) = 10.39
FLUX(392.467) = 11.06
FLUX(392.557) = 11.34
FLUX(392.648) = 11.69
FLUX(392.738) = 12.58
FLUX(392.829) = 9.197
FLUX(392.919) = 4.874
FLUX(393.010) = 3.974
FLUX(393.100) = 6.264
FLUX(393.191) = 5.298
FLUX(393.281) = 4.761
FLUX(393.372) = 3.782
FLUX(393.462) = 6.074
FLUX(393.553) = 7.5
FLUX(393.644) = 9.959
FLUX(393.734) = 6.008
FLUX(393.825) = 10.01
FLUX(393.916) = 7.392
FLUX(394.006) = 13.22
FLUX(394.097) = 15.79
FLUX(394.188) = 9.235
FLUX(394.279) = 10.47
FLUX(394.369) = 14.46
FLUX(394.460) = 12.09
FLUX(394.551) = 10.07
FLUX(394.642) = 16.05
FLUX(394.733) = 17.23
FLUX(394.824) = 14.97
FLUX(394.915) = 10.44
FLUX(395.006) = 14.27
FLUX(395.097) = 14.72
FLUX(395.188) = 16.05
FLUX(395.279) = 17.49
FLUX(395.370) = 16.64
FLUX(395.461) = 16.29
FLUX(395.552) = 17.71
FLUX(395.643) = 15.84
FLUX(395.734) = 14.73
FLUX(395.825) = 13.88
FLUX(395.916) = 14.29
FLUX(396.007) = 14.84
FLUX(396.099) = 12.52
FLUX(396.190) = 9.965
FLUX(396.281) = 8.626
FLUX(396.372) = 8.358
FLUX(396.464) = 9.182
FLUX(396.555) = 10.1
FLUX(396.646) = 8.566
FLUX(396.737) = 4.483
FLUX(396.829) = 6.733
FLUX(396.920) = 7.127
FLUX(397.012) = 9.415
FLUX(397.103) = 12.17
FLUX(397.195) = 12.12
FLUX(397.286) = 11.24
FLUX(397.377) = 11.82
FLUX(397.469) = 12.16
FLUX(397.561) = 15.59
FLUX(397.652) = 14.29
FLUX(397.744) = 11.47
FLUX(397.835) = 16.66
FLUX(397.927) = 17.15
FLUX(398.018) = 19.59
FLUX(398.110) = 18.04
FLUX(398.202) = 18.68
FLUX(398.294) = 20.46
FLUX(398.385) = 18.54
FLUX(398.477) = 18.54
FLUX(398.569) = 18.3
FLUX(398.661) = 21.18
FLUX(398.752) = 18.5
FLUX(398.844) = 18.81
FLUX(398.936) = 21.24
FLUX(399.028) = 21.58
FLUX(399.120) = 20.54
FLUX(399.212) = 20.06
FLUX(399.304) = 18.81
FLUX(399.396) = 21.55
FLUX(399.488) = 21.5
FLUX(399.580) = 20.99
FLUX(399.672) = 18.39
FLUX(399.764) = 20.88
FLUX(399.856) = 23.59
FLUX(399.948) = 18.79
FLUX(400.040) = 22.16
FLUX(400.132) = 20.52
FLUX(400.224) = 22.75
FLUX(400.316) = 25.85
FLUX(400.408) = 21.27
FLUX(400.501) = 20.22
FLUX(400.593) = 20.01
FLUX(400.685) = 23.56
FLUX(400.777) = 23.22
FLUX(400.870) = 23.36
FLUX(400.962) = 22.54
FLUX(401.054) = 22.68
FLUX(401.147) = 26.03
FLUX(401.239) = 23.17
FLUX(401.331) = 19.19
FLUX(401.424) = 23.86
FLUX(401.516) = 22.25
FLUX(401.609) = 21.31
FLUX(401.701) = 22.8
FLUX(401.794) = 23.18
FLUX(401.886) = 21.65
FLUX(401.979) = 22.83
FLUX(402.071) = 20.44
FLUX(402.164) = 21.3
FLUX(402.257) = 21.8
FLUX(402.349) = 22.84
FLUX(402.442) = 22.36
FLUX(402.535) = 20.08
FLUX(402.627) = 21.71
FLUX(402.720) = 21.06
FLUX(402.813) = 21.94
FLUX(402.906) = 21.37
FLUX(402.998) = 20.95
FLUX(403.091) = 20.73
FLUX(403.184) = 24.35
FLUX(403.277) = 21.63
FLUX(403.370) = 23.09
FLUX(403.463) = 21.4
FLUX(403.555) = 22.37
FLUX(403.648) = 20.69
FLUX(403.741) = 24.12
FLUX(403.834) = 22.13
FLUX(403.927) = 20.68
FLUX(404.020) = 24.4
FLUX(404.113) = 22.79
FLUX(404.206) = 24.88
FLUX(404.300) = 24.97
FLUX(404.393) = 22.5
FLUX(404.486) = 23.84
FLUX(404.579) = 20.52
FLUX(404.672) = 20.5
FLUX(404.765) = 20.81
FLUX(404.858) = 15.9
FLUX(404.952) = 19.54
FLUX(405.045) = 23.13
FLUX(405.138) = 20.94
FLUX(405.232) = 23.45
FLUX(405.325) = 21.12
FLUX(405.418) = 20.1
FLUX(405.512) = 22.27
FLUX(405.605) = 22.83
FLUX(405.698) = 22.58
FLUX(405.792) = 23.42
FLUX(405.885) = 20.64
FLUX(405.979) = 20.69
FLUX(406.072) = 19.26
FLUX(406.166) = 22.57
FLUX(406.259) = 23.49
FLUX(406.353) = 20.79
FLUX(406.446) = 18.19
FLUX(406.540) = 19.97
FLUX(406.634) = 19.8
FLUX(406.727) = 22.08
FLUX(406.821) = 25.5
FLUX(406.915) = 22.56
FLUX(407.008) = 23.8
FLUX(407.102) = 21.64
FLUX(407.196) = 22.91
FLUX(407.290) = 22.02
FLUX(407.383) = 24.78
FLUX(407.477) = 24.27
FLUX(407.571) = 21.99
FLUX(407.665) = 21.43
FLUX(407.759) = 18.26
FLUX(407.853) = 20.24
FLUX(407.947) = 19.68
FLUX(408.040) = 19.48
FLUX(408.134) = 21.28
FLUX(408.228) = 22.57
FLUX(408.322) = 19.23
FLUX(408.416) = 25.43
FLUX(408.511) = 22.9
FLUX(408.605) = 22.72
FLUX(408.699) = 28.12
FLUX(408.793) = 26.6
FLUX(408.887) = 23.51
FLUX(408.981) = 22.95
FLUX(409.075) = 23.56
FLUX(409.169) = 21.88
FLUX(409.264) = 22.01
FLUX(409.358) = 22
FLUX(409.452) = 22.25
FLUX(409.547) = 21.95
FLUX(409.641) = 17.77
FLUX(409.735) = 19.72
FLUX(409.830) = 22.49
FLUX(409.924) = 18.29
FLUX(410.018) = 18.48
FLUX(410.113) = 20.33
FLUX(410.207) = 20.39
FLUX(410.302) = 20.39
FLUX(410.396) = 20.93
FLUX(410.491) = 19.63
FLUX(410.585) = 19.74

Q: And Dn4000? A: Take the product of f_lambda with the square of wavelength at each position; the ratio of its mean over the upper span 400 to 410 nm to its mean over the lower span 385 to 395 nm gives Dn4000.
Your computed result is 1.95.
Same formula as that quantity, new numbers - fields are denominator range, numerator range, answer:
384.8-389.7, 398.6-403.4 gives 2.01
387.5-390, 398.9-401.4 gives 1.86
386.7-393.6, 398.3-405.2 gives 1.84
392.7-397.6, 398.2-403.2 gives 1.98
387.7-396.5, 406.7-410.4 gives 1.87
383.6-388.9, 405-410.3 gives 2.20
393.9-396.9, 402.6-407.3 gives 1.82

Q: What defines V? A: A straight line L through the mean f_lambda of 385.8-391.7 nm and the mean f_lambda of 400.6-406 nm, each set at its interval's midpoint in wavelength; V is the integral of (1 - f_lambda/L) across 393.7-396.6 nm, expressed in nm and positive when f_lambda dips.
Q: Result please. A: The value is 0.71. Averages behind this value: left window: 13.2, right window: 22.1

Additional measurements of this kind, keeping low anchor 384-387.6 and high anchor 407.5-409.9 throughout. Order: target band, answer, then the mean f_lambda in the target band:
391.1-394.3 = 0.79 nm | 10.9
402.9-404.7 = -0.25 nm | 22.4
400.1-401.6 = -0.34 nm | 22.5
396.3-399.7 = 0.33 nm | 15.5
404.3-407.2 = -0.13 nm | 21.6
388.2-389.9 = 0.01 nm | 12.8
